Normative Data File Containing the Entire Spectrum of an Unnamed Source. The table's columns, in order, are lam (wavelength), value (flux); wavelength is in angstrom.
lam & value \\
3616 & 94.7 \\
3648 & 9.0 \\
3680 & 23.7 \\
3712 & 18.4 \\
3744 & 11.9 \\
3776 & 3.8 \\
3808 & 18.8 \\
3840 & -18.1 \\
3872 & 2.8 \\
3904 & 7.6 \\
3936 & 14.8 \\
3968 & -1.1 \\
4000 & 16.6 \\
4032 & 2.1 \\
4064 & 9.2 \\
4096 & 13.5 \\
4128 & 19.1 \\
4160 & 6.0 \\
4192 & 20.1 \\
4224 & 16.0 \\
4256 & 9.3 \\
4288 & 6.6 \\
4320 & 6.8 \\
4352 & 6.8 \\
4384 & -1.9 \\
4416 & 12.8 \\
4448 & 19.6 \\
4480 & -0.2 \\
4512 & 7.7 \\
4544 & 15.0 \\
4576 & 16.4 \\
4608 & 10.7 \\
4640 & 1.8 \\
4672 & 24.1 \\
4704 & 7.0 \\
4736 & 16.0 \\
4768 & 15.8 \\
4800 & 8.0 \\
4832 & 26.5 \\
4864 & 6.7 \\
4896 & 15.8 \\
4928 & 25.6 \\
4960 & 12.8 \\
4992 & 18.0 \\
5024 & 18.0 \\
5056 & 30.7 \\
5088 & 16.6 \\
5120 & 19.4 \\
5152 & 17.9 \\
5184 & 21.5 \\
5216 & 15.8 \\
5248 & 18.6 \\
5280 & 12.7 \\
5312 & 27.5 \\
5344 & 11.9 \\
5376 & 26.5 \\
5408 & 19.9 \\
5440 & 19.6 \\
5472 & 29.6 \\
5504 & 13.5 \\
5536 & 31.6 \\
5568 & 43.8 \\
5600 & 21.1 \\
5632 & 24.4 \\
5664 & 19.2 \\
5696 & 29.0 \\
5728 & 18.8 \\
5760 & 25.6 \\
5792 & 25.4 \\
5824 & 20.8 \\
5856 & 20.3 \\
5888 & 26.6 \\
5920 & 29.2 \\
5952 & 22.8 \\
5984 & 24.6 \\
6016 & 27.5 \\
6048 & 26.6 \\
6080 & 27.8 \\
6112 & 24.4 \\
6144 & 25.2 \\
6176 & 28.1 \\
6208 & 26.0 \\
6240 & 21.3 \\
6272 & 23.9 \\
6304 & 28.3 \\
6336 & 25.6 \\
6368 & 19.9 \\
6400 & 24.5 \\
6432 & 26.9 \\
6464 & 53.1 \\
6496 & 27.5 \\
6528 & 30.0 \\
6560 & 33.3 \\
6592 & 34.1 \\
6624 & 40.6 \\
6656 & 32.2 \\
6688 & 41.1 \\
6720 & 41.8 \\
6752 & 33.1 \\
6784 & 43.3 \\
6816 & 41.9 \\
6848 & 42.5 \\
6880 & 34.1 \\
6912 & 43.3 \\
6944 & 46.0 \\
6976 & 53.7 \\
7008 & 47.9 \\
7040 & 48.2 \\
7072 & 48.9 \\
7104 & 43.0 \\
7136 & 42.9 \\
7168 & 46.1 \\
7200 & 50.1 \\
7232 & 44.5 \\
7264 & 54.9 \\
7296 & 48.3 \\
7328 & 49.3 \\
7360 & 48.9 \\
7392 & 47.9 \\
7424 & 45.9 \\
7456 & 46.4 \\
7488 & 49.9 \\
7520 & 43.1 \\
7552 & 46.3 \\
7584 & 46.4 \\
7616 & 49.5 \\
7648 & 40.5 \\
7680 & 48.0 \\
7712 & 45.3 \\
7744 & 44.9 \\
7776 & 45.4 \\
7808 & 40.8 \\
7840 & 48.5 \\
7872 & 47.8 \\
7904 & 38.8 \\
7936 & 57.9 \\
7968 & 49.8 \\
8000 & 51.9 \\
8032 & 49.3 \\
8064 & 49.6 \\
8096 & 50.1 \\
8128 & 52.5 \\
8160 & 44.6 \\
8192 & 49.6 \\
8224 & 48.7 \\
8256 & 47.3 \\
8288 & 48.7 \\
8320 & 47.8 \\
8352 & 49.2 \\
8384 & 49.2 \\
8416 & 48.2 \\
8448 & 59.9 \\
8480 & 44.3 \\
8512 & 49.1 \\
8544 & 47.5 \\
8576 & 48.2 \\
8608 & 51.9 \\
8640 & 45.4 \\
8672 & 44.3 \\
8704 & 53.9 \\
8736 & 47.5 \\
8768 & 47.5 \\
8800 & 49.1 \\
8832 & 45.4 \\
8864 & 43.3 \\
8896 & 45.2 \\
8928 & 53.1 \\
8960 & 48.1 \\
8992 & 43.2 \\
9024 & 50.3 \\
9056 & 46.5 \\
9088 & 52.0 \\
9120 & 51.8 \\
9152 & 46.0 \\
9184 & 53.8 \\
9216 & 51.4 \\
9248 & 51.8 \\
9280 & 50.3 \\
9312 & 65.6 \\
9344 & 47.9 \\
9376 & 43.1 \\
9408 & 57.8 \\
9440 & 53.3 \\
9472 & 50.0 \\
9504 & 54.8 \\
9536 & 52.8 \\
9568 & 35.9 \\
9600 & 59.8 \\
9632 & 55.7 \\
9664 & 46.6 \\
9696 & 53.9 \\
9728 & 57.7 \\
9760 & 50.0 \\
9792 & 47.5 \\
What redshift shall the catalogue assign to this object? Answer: 0.74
